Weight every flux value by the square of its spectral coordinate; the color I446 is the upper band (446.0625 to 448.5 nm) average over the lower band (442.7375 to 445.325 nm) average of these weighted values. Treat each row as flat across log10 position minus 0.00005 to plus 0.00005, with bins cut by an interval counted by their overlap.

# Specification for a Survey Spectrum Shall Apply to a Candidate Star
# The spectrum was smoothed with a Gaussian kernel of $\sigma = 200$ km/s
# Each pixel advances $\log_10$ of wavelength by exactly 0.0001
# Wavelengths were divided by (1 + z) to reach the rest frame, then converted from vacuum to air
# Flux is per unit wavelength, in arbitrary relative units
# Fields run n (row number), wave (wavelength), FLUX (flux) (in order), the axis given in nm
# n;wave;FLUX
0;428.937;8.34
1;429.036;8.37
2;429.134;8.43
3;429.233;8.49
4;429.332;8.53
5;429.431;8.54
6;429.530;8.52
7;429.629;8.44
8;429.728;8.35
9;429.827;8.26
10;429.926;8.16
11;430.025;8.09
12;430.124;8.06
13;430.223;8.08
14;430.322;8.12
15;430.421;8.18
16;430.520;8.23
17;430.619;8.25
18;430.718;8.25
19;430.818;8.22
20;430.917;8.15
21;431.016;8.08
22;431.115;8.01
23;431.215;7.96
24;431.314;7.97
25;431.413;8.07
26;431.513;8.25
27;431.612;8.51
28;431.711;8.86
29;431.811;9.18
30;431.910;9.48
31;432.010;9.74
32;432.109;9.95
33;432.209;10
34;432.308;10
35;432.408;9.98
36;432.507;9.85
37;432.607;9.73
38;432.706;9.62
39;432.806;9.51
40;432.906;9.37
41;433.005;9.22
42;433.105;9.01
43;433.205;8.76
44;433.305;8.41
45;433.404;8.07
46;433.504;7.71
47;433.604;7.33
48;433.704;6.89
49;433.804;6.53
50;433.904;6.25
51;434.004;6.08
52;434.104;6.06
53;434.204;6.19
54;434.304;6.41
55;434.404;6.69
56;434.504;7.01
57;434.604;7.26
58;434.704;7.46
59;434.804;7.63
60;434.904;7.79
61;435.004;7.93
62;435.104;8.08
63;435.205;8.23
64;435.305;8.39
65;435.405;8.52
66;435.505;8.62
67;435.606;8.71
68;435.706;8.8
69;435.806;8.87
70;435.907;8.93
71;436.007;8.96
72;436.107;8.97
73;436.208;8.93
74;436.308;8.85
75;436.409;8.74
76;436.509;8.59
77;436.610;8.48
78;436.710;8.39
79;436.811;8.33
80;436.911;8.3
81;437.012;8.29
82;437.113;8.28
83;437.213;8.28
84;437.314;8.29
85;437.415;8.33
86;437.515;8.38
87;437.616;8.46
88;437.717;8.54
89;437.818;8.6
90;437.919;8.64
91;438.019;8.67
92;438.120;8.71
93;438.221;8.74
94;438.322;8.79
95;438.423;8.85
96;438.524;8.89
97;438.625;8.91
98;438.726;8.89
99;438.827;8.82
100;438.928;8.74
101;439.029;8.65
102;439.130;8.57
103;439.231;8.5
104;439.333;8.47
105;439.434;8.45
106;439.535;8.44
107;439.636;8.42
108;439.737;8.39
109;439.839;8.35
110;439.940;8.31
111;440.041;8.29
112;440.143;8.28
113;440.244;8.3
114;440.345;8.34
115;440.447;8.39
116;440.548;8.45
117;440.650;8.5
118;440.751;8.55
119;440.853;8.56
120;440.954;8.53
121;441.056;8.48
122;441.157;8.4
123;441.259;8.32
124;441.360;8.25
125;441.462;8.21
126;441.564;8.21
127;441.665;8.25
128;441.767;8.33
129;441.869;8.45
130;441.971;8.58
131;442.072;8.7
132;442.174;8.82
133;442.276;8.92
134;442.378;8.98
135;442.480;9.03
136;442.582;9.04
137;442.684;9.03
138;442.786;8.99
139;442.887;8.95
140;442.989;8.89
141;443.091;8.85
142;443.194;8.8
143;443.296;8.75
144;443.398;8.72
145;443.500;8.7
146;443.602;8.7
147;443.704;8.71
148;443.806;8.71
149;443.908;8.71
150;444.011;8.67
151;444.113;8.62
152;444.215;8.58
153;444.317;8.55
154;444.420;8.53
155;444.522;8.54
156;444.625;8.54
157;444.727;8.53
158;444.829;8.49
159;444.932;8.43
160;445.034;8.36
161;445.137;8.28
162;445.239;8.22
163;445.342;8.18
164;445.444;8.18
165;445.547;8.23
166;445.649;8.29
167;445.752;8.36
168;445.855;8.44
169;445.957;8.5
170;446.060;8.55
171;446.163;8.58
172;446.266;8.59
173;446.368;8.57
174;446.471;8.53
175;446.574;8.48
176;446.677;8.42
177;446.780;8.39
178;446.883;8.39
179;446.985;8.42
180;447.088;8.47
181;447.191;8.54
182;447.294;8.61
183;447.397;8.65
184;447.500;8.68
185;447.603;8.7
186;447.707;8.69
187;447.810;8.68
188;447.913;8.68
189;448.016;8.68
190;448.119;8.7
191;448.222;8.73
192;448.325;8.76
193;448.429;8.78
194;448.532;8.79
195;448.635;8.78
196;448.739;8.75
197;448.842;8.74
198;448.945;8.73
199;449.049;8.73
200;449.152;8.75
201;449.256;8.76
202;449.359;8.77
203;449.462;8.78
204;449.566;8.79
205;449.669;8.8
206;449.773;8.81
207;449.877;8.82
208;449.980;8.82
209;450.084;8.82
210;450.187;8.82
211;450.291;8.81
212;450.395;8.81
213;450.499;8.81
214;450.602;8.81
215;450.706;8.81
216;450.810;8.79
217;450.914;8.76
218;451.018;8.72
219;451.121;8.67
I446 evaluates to 1.01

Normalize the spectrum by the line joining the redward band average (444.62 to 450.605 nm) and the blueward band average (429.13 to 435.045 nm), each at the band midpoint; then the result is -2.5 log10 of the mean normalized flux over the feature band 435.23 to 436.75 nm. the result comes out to -0.05 mag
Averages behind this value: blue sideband 8.23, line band 8.72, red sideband 8.61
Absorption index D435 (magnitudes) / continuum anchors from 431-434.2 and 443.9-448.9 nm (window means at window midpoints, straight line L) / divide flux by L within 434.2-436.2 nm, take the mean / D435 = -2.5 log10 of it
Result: 0.06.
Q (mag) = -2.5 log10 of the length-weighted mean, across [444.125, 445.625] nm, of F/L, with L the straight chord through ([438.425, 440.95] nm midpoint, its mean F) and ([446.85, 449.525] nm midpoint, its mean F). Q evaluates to 0.03 mag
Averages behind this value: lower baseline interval 8.53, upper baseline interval 8.69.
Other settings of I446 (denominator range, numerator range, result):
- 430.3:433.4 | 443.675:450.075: 1.04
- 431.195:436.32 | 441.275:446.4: 1.08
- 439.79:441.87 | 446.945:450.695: 1.08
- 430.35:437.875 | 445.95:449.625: 1.10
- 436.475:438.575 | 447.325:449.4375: 1.08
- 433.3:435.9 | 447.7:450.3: 1.24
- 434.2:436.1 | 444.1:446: 1.10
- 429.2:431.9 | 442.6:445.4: 1.11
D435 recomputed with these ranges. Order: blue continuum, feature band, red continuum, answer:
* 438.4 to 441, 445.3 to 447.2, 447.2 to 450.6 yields 0.033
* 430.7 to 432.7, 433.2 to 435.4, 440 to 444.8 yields 0.207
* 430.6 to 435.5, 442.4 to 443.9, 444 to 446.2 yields -0.057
